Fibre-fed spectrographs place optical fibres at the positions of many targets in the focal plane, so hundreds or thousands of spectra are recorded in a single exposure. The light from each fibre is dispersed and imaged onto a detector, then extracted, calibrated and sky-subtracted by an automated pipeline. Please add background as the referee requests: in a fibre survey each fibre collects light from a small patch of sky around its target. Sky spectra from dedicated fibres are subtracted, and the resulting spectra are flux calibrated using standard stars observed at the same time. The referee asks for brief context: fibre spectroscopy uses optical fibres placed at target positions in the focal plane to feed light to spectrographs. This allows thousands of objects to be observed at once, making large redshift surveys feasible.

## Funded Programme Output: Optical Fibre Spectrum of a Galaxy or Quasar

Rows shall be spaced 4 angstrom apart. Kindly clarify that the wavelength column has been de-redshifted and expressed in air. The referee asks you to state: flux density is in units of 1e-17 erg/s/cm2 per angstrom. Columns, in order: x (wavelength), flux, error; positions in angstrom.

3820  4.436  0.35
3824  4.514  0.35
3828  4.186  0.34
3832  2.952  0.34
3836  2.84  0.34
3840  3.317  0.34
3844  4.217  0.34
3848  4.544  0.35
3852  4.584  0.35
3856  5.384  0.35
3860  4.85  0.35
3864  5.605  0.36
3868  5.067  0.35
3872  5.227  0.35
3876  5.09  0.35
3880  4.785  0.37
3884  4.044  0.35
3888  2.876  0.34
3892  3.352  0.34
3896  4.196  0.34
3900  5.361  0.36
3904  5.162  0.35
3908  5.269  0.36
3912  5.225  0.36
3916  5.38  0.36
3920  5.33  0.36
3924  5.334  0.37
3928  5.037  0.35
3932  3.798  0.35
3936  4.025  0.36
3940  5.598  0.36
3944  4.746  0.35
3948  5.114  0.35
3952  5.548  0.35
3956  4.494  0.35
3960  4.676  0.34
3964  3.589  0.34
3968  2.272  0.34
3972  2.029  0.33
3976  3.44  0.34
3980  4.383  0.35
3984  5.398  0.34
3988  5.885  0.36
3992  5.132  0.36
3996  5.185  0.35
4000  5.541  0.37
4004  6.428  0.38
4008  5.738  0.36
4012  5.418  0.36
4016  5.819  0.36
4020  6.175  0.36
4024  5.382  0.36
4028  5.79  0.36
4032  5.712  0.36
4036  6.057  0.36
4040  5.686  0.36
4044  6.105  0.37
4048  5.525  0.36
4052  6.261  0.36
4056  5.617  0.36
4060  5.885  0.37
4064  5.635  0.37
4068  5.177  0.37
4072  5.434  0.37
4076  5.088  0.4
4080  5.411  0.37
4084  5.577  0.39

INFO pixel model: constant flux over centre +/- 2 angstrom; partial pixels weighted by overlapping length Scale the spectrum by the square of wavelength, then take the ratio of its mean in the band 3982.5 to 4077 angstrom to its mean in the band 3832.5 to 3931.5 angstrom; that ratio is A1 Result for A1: 1.3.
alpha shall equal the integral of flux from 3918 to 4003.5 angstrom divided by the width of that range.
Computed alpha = 4.63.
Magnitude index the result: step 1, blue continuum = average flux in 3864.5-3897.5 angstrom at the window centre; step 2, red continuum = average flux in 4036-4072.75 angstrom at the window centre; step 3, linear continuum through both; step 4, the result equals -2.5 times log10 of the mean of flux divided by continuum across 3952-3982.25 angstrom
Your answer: 0.34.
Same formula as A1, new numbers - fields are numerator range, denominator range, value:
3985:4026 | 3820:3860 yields 1.50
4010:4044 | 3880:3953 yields 1.29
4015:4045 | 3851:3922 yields 1.30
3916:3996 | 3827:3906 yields 1.09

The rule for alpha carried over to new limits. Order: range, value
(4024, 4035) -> 5.71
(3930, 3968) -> 4.5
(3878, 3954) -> 4.75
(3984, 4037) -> 5.69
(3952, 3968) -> 4.17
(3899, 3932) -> 5.17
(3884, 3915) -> 4.49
